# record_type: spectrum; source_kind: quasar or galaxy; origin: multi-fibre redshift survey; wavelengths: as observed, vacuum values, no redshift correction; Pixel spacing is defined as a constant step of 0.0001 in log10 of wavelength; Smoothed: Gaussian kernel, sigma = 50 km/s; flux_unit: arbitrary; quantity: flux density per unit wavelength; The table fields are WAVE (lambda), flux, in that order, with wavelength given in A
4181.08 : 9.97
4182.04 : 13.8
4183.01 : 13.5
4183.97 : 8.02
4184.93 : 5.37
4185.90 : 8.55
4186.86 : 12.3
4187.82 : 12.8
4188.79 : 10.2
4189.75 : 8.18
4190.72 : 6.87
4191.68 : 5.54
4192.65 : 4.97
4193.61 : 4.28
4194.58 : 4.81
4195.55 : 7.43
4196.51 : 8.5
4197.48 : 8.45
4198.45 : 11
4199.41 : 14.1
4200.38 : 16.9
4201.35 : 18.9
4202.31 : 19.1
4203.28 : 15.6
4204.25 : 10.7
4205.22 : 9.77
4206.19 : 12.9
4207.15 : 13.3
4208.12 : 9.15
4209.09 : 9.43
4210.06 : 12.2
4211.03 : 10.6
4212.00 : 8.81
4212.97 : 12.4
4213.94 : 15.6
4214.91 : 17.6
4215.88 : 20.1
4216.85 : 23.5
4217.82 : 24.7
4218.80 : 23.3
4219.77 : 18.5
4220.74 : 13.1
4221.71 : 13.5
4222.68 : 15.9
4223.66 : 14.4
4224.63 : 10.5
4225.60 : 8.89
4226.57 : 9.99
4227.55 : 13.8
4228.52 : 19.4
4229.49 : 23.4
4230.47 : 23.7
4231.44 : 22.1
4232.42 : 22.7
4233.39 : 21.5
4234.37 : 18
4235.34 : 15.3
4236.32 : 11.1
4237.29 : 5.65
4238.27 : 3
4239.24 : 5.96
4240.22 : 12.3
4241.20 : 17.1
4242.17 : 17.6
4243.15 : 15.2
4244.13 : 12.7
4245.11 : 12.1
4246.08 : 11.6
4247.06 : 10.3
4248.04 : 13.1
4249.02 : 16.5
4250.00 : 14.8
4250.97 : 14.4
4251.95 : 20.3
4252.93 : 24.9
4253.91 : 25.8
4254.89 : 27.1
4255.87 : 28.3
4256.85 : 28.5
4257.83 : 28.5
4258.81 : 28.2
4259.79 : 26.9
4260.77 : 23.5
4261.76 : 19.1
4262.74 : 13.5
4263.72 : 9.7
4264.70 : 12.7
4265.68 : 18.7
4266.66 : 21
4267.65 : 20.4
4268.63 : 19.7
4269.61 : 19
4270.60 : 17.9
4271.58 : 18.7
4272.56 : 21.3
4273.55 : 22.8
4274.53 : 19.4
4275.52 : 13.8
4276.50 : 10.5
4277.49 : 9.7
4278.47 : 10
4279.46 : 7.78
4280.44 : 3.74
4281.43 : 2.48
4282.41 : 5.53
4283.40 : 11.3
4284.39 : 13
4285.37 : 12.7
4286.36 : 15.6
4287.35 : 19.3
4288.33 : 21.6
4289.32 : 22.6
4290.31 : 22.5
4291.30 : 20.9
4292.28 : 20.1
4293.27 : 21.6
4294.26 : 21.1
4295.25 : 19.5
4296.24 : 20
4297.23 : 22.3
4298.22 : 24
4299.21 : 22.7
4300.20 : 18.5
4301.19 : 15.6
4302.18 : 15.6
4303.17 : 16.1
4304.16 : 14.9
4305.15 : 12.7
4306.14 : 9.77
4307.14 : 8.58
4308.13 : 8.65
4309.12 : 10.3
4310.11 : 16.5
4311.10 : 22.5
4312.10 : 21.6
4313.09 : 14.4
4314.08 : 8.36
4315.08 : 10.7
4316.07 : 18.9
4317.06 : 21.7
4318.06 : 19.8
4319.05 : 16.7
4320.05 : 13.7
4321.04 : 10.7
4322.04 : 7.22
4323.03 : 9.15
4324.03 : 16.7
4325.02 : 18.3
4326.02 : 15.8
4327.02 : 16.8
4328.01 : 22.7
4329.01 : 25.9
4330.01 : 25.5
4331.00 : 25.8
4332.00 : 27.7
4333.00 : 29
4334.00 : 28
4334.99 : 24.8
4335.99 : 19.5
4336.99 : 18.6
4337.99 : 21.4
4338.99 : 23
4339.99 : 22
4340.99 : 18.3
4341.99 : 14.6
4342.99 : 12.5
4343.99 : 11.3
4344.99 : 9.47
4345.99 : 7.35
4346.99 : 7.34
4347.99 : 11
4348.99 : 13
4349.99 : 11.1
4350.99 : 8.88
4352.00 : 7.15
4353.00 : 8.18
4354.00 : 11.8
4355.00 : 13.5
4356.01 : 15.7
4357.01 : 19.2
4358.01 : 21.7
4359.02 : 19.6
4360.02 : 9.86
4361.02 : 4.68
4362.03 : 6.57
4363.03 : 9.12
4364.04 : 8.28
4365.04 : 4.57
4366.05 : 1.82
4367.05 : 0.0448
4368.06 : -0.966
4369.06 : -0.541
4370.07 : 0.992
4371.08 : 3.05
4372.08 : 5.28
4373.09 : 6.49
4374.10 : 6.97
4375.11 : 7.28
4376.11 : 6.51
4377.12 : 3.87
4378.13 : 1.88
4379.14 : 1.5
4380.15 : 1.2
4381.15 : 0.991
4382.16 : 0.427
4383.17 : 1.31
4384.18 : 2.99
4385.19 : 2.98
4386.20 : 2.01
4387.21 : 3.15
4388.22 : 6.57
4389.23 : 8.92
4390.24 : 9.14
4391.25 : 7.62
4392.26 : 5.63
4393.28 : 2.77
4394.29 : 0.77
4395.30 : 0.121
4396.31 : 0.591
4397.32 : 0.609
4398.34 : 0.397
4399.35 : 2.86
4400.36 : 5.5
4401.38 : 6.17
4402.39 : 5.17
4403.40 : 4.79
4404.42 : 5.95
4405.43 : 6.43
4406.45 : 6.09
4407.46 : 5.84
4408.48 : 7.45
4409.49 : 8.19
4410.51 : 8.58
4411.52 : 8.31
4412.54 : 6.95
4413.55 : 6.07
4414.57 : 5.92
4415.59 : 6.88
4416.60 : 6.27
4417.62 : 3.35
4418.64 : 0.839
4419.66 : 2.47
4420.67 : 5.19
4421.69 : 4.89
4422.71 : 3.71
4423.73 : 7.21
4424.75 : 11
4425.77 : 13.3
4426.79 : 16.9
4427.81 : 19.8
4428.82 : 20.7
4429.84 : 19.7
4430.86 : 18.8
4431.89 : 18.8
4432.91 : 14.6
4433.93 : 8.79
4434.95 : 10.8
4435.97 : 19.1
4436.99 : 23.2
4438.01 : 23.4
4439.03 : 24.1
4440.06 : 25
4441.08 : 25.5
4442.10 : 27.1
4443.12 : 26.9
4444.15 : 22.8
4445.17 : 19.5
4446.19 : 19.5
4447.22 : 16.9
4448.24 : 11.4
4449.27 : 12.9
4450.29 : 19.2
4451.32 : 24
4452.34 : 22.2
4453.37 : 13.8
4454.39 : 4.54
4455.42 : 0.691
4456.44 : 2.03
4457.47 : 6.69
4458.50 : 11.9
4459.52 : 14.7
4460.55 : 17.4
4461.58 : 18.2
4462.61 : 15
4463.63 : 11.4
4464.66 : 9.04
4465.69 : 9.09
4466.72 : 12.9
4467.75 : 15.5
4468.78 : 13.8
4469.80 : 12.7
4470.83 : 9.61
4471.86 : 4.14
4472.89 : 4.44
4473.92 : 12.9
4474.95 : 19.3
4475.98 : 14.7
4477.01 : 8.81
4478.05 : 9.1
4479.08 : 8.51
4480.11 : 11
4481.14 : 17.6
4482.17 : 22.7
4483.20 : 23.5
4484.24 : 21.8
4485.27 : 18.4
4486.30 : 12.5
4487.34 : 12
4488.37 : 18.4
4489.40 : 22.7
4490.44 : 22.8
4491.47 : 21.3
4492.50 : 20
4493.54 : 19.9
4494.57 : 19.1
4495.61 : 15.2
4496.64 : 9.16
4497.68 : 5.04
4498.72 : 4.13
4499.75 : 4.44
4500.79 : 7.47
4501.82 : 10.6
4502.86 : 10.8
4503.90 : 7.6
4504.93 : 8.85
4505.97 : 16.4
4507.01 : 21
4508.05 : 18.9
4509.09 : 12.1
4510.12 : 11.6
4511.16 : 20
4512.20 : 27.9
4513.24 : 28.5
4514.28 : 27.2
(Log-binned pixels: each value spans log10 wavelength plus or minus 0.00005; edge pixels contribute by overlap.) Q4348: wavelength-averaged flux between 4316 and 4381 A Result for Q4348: 12.6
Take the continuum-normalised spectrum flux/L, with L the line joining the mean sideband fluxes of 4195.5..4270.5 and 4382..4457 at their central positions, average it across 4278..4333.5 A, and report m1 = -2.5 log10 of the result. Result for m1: -0.19 mag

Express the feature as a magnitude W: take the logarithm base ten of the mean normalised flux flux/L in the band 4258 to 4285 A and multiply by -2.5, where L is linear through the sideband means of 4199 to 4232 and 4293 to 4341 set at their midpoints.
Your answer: 0.08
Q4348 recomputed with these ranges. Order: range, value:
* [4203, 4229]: 14.3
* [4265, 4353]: 16.4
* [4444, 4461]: 13.9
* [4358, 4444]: 8.19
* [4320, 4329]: 15.2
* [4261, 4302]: 16.7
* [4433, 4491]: 15.5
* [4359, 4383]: 4.21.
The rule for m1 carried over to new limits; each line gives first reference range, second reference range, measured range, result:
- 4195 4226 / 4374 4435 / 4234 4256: -0.20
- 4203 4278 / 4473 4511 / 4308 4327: 0.07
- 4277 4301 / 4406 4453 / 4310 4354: -0.07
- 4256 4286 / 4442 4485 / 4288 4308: -0.14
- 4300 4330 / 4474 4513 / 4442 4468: 0.04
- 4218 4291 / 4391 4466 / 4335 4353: -0.01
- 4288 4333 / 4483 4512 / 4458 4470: 0.14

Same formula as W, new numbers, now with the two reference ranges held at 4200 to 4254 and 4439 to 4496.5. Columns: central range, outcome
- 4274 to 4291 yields 0.16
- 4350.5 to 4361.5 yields 0.20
